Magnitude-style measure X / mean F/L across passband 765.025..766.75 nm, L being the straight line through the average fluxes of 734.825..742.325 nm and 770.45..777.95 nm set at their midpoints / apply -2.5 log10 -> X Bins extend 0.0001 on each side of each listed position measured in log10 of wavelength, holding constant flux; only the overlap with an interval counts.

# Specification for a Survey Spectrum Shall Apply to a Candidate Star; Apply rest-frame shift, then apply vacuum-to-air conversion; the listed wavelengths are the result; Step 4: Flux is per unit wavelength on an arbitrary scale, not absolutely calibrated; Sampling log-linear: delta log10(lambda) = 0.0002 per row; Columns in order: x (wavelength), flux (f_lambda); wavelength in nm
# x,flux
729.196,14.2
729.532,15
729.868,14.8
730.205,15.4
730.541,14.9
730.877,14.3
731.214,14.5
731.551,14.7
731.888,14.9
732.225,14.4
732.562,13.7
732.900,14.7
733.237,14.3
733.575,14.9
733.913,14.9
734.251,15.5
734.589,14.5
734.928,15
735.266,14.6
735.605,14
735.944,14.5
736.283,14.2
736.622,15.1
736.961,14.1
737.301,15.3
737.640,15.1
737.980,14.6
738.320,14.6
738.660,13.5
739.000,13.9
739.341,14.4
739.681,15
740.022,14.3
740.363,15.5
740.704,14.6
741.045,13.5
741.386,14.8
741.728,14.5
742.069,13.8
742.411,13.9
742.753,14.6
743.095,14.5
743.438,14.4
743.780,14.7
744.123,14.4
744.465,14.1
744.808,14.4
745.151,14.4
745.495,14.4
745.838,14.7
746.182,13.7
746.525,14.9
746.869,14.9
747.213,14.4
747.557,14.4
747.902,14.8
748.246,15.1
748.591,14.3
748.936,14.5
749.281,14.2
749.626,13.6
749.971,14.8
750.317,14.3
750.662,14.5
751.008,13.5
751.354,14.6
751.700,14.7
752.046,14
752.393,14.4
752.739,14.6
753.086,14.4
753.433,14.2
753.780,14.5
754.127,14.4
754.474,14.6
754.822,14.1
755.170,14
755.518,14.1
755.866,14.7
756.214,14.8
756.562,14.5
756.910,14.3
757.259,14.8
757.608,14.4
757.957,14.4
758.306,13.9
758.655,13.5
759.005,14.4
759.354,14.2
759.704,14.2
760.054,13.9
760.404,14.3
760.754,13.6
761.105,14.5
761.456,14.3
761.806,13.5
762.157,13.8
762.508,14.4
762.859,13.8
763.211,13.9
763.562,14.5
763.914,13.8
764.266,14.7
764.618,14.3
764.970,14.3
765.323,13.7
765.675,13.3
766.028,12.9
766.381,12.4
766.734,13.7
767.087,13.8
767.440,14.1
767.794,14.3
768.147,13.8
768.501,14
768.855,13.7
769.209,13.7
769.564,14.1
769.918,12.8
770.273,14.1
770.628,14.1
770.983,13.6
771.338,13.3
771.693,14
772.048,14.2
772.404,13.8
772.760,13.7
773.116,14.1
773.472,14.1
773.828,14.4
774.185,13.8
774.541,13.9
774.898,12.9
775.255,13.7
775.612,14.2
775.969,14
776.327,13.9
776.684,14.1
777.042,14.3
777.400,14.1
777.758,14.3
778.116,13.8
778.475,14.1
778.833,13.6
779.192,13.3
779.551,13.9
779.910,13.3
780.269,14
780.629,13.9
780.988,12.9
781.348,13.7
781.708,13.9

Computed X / 0.07 mag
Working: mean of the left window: 14.5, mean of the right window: 13.9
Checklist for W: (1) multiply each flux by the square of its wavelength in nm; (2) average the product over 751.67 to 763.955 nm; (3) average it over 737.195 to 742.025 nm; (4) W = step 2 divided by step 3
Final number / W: 1.03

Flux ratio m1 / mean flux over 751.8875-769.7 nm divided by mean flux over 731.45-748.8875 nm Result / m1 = 1.0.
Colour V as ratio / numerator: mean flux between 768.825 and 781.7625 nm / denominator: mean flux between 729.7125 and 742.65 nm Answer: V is 0.95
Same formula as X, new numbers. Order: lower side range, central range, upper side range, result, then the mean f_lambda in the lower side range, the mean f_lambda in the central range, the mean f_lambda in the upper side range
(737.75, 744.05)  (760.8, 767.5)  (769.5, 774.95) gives 0.008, 14.4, 13.9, 13.8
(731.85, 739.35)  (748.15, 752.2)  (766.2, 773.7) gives -0.008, 14.5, 14.3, 13.8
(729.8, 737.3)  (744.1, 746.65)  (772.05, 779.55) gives 0.005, 14.6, 14.4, 13.9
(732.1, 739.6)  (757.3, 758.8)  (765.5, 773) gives -0.012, 14.5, 14.1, 13.7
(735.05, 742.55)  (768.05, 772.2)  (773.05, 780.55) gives 0.016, 14.5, 13.8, 13.9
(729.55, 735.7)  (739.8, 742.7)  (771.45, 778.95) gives 0.011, 14.7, 14.4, 14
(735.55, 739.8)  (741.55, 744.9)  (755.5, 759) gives 0.009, 14.5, 14.3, 14.4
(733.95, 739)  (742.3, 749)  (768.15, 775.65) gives -0.006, 14.6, 14.5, 13.8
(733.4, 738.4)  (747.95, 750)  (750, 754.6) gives 0.002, 14.7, 14.4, 14.4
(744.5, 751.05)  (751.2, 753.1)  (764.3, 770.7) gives -0.014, 14.4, 14.5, 13.7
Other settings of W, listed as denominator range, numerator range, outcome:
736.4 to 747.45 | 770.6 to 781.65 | 1.05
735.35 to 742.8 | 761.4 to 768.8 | 1.03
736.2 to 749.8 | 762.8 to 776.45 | 1.03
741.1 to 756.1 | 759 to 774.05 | 1.01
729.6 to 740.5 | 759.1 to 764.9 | 1.04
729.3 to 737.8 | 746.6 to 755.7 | 1.03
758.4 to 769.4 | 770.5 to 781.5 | 1.03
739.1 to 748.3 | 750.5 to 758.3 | 1.02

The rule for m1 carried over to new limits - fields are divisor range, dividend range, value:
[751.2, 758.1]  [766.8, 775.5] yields 0.96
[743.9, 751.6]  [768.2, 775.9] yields 0.96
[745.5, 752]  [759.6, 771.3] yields 0.96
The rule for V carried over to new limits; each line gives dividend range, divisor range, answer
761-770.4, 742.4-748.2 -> 0.96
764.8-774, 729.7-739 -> 0.94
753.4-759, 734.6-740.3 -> 0.99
